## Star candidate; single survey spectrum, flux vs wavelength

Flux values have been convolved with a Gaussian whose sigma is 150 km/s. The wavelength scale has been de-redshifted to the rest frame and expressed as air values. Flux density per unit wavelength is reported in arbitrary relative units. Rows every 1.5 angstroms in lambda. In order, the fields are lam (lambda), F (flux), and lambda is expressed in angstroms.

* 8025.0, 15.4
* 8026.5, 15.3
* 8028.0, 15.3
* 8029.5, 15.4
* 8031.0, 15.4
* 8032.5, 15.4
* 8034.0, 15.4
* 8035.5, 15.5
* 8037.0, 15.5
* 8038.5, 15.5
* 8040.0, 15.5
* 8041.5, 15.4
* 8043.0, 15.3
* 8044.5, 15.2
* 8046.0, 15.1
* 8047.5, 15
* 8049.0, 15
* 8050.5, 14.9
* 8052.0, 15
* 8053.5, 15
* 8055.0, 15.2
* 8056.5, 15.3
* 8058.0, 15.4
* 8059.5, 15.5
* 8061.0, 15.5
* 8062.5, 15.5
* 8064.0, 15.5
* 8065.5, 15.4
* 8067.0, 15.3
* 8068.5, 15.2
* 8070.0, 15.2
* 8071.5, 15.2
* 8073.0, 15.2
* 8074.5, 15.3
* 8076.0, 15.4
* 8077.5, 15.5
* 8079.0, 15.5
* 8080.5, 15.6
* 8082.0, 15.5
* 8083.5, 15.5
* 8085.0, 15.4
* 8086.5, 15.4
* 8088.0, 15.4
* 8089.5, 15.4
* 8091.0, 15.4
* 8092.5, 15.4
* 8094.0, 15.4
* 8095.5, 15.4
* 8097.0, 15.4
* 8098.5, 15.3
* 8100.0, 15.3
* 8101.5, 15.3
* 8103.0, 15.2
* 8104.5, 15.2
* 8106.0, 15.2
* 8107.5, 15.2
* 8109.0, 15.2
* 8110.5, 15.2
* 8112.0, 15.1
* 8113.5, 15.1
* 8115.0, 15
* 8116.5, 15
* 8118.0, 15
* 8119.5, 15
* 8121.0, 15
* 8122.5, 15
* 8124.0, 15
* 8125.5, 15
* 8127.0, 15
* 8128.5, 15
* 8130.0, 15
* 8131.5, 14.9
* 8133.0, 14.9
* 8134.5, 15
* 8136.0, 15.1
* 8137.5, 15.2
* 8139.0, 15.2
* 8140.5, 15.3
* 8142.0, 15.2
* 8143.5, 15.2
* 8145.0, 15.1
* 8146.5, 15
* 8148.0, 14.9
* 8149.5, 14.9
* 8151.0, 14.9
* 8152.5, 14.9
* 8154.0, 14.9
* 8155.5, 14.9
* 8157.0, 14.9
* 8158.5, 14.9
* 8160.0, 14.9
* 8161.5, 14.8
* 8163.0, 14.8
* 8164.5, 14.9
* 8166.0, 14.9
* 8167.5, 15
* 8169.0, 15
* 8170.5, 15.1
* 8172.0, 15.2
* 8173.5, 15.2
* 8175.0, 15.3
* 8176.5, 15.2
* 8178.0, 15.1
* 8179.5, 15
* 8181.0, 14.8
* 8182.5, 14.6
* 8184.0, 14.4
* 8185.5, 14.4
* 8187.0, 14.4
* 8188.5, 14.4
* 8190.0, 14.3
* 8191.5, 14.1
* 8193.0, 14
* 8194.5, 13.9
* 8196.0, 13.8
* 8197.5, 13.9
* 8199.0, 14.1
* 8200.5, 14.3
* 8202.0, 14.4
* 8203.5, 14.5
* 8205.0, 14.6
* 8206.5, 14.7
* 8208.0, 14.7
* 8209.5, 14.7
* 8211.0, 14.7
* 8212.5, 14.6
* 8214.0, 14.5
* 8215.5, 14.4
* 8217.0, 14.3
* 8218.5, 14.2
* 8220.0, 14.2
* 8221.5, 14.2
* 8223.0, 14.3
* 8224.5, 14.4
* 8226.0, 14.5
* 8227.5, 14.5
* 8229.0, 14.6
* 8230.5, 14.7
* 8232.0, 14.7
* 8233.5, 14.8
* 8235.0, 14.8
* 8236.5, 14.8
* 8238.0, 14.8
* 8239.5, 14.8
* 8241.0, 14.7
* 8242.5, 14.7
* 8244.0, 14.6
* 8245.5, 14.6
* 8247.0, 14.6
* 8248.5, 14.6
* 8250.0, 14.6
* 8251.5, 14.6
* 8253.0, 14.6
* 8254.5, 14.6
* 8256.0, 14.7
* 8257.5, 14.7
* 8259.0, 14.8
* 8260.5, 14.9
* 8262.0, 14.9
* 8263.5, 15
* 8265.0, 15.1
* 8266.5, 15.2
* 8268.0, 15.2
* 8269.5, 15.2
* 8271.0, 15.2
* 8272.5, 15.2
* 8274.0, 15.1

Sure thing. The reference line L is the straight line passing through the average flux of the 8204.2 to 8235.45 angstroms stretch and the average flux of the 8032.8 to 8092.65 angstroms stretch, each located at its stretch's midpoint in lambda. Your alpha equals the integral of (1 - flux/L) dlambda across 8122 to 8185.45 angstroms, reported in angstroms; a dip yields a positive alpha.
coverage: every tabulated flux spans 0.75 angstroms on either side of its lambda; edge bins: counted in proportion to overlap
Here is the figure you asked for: -0.5 angstroms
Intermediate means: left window 15.3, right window 14.5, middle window 15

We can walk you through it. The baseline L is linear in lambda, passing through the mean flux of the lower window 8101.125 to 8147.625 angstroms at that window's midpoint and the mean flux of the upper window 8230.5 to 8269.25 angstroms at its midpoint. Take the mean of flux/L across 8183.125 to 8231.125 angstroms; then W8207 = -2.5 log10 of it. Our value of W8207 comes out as 0.04 mag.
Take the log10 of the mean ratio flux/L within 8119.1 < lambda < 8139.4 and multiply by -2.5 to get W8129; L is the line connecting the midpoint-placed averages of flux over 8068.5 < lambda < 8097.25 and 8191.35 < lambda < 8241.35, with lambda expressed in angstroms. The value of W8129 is 0.00 mag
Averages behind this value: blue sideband 15.4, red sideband 14.4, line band 15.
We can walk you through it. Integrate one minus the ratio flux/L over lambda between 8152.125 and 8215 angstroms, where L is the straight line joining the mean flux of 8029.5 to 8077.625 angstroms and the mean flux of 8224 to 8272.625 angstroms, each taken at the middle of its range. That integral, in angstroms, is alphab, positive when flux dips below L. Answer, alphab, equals 1.2 angstroms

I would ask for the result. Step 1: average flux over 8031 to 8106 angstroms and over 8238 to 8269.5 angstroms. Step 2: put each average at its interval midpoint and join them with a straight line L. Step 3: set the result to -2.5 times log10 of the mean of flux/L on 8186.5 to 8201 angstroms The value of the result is 0.06 mag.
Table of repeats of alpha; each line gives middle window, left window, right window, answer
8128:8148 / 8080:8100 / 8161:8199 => -0.10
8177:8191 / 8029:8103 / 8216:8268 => 0.26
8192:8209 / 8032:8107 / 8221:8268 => 0.68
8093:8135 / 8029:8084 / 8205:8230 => -0.27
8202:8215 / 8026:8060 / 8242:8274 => 0.29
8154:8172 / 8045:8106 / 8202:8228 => -0.18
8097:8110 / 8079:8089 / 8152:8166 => 0.06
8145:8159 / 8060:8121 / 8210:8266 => 0.09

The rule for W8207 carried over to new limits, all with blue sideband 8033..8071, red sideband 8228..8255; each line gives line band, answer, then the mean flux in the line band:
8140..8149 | -0.01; 15.1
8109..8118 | 0.00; 15.1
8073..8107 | -0.01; 15.4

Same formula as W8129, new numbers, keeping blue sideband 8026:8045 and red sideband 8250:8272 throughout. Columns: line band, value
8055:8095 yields -0.006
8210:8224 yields 0.045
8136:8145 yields -0.002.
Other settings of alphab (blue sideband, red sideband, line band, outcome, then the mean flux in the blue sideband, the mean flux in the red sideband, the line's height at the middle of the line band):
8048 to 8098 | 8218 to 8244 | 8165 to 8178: -0.2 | 15.3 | 14.6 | 14.9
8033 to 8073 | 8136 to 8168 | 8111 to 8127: 0.1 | 15.3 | 15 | 15.1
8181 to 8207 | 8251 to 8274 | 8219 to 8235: 0.1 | 14.3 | 14.9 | 14.6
